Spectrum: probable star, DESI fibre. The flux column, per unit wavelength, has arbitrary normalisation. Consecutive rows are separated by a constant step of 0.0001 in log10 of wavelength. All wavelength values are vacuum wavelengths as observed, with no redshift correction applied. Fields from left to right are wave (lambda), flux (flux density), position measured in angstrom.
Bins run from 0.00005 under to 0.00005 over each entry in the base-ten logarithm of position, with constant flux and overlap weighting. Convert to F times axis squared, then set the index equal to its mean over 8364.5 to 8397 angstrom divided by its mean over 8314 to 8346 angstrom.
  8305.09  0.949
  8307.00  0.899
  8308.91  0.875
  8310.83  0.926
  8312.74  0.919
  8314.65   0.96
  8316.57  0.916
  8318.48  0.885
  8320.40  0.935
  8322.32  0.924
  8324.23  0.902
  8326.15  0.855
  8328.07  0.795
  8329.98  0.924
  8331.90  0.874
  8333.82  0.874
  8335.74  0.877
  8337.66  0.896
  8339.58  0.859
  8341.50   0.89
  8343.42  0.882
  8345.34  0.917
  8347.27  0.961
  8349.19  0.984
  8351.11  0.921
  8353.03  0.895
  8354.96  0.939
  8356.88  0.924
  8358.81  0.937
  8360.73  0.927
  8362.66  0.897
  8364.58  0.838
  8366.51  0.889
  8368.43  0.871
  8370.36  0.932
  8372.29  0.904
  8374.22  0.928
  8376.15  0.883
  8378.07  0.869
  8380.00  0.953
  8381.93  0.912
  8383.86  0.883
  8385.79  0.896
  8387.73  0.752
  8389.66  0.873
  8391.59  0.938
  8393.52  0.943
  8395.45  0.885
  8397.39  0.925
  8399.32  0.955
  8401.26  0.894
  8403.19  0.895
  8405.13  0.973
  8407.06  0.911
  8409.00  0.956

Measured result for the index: 1.0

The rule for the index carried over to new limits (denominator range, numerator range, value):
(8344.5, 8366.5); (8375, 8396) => 0.97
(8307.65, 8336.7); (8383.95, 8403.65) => 1.02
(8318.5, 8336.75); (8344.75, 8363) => 1.06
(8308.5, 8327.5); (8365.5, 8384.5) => 1.01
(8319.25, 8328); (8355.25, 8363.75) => 1.04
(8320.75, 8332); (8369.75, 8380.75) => 1.04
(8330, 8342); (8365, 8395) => 1.03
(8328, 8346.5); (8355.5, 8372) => 1.03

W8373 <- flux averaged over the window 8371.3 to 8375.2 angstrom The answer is 0.915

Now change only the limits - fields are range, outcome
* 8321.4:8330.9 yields 0.88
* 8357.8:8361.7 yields 0.931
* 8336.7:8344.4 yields 0.882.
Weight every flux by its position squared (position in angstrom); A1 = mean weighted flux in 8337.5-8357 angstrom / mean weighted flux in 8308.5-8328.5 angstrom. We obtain 1.0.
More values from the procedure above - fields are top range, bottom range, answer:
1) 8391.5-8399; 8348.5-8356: 1.00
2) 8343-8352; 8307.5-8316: 1.03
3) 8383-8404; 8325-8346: 1.03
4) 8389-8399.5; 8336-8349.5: 1.03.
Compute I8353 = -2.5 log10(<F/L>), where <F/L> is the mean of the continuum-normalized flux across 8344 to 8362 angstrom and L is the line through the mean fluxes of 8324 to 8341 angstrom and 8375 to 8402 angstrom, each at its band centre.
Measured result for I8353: -0.06 mag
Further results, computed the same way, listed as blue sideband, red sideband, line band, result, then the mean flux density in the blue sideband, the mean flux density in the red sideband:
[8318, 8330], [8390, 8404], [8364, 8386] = 0.01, 0.886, 0.918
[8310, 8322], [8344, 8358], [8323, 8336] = 0.07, 0.923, 0.933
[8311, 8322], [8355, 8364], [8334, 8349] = 0.02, 0.923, 0.92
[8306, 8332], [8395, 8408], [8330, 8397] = 0.01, 0.9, 0.921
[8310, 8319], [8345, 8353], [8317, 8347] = 0.05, 0.924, 0.942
